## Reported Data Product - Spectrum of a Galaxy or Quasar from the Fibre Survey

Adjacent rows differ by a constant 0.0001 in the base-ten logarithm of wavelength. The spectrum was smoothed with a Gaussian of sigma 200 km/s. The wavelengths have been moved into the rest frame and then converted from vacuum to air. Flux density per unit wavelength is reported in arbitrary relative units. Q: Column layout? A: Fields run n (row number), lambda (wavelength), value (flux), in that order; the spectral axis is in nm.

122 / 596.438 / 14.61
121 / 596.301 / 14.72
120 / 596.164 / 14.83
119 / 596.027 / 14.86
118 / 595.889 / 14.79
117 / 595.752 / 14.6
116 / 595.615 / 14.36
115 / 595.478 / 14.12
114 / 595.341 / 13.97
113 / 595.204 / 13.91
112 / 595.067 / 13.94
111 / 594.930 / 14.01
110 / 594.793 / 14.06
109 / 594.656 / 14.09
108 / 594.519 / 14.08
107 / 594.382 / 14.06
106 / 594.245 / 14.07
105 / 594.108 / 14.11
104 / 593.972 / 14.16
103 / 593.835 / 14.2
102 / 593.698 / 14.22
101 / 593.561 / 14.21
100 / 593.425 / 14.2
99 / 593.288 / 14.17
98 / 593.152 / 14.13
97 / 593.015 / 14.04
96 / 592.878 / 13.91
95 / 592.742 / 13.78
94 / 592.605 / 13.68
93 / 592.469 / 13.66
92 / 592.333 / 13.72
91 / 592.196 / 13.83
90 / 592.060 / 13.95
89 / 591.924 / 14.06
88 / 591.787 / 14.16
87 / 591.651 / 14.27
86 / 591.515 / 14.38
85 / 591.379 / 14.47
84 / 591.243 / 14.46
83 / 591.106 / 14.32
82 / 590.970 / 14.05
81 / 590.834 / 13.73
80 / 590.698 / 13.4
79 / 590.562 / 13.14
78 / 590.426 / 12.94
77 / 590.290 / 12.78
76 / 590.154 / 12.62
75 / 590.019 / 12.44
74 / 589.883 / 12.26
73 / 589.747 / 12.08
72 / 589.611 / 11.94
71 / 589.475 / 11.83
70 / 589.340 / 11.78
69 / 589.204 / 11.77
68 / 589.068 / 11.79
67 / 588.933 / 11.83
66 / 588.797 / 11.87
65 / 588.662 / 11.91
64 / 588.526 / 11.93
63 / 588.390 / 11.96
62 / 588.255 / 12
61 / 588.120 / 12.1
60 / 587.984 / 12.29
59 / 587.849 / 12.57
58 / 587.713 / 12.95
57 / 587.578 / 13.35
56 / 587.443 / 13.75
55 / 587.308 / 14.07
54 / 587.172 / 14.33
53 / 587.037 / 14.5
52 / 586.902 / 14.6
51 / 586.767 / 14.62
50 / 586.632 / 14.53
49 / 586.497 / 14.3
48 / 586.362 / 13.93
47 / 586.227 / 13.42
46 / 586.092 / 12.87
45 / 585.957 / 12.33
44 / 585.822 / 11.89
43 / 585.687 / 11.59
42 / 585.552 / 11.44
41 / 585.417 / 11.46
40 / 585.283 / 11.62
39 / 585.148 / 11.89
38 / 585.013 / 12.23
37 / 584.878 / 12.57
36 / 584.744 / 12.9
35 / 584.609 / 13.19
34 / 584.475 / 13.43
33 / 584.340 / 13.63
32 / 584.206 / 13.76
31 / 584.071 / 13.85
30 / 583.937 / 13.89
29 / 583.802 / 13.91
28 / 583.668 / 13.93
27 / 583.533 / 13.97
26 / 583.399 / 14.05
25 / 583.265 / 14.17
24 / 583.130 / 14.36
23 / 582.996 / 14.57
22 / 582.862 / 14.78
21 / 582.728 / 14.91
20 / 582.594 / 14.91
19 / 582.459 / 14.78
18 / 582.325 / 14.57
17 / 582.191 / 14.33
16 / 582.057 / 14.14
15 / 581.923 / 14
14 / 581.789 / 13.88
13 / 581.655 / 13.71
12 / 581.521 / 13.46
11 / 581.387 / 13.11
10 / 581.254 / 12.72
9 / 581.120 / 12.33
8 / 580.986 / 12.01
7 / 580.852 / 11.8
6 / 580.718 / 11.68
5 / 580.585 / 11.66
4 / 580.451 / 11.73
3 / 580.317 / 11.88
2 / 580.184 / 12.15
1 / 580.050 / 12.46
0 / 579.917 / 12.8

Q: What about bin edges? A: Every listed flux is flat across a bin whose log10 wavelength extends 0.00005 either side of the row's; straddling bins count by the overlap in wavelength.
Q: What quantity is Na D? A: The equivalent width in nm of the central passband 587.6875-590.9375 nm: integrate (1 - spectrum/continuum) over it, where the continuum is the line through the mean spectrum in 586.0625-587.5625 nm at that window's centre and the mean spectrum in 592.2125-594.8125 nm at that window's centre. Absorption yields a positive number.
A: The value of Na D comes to 0.40 nm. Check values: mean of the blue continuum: 14.1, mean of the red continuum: 14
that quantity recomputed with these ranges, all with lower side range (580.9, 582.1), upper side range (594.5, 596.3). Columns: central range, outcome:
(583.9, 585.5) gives 0.08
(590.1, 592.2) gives 0.03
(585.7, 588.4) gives 0.07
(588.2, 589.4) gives 0.17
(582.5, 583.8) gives -0.10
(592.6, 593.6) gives 0.01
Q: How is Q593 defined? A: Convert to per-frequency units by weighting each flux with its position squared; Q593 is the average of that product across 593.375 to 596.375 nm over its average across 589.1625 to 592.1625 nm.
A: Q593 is 1.09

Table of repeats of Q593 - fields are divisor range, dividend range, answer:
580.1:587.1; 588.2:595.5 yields 1.04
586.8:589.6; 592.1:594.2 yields 1.12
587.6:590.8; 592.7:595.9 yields 1.17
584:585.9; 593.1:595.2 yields 1.16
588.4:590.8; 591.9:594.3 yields 1.16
